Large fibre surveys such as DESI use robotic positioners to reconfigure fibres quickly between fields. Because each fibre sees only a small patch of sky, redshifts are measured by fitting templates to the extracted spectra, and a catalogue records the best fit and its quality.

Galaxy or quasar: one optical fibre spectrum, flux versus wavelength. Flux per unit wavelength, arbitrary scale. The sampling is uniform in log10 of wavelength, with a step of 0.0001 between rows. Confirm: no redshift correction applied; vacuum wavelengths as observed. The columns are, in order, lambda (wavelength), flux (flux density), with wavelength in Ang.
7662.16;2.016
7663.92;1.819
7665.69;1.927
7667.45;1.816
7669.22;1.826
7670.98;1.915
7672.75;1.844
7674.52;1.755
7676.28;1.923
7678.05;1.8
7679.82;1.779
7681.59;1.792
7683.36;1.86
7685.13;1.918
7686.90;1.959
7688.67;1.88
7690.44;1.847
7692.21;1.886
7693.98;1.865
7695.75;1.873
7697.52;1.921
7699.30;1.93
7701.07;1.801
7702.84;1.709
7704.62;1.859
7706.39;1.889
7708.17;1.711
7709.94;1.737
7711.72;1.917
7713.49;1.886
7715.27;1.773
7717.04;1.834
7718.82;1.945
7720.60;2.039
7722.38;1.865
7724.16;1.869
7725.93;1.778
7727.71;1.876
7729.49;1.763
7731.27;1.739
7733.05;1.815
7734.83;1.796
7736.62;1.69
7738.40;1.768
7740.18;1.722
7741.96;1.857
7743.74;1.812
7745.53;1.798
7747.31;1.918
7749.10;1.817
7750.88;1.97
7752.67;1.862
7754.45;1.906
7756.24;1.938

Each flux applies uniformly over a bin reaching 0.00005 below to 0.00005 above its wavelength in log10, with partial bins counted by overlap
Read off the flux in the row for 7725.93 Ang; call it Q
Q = 1.778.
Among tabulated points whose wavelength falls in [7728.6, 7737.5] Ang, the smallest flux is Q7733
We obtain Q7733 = 1.69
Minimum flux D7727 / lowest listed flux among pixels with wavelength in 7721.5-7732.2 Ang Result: 1.739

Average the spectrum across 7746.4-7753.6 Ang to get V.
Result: 1.89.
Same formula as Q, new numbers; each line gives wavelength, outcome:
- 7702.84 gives 1.709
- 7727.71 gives 1.876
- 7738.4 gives 1.768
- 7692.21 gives 1.886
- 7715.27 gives 1.773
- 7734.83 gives 1.796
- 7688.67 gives 1.88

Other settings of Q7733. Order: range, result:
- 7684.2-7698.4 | 1.847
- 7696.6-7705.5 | 1.709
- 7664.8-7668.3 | 1.816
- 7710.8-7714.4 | 1.886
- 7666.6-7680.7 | 1.755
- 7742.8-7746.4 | 1.798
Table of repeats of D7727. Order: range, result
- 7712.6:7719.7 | 1.773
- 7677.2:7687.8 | 1.779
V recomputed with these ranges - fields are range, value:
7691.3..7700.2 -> 1.9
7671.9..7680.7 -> 1.82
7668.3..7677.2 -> 1.85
